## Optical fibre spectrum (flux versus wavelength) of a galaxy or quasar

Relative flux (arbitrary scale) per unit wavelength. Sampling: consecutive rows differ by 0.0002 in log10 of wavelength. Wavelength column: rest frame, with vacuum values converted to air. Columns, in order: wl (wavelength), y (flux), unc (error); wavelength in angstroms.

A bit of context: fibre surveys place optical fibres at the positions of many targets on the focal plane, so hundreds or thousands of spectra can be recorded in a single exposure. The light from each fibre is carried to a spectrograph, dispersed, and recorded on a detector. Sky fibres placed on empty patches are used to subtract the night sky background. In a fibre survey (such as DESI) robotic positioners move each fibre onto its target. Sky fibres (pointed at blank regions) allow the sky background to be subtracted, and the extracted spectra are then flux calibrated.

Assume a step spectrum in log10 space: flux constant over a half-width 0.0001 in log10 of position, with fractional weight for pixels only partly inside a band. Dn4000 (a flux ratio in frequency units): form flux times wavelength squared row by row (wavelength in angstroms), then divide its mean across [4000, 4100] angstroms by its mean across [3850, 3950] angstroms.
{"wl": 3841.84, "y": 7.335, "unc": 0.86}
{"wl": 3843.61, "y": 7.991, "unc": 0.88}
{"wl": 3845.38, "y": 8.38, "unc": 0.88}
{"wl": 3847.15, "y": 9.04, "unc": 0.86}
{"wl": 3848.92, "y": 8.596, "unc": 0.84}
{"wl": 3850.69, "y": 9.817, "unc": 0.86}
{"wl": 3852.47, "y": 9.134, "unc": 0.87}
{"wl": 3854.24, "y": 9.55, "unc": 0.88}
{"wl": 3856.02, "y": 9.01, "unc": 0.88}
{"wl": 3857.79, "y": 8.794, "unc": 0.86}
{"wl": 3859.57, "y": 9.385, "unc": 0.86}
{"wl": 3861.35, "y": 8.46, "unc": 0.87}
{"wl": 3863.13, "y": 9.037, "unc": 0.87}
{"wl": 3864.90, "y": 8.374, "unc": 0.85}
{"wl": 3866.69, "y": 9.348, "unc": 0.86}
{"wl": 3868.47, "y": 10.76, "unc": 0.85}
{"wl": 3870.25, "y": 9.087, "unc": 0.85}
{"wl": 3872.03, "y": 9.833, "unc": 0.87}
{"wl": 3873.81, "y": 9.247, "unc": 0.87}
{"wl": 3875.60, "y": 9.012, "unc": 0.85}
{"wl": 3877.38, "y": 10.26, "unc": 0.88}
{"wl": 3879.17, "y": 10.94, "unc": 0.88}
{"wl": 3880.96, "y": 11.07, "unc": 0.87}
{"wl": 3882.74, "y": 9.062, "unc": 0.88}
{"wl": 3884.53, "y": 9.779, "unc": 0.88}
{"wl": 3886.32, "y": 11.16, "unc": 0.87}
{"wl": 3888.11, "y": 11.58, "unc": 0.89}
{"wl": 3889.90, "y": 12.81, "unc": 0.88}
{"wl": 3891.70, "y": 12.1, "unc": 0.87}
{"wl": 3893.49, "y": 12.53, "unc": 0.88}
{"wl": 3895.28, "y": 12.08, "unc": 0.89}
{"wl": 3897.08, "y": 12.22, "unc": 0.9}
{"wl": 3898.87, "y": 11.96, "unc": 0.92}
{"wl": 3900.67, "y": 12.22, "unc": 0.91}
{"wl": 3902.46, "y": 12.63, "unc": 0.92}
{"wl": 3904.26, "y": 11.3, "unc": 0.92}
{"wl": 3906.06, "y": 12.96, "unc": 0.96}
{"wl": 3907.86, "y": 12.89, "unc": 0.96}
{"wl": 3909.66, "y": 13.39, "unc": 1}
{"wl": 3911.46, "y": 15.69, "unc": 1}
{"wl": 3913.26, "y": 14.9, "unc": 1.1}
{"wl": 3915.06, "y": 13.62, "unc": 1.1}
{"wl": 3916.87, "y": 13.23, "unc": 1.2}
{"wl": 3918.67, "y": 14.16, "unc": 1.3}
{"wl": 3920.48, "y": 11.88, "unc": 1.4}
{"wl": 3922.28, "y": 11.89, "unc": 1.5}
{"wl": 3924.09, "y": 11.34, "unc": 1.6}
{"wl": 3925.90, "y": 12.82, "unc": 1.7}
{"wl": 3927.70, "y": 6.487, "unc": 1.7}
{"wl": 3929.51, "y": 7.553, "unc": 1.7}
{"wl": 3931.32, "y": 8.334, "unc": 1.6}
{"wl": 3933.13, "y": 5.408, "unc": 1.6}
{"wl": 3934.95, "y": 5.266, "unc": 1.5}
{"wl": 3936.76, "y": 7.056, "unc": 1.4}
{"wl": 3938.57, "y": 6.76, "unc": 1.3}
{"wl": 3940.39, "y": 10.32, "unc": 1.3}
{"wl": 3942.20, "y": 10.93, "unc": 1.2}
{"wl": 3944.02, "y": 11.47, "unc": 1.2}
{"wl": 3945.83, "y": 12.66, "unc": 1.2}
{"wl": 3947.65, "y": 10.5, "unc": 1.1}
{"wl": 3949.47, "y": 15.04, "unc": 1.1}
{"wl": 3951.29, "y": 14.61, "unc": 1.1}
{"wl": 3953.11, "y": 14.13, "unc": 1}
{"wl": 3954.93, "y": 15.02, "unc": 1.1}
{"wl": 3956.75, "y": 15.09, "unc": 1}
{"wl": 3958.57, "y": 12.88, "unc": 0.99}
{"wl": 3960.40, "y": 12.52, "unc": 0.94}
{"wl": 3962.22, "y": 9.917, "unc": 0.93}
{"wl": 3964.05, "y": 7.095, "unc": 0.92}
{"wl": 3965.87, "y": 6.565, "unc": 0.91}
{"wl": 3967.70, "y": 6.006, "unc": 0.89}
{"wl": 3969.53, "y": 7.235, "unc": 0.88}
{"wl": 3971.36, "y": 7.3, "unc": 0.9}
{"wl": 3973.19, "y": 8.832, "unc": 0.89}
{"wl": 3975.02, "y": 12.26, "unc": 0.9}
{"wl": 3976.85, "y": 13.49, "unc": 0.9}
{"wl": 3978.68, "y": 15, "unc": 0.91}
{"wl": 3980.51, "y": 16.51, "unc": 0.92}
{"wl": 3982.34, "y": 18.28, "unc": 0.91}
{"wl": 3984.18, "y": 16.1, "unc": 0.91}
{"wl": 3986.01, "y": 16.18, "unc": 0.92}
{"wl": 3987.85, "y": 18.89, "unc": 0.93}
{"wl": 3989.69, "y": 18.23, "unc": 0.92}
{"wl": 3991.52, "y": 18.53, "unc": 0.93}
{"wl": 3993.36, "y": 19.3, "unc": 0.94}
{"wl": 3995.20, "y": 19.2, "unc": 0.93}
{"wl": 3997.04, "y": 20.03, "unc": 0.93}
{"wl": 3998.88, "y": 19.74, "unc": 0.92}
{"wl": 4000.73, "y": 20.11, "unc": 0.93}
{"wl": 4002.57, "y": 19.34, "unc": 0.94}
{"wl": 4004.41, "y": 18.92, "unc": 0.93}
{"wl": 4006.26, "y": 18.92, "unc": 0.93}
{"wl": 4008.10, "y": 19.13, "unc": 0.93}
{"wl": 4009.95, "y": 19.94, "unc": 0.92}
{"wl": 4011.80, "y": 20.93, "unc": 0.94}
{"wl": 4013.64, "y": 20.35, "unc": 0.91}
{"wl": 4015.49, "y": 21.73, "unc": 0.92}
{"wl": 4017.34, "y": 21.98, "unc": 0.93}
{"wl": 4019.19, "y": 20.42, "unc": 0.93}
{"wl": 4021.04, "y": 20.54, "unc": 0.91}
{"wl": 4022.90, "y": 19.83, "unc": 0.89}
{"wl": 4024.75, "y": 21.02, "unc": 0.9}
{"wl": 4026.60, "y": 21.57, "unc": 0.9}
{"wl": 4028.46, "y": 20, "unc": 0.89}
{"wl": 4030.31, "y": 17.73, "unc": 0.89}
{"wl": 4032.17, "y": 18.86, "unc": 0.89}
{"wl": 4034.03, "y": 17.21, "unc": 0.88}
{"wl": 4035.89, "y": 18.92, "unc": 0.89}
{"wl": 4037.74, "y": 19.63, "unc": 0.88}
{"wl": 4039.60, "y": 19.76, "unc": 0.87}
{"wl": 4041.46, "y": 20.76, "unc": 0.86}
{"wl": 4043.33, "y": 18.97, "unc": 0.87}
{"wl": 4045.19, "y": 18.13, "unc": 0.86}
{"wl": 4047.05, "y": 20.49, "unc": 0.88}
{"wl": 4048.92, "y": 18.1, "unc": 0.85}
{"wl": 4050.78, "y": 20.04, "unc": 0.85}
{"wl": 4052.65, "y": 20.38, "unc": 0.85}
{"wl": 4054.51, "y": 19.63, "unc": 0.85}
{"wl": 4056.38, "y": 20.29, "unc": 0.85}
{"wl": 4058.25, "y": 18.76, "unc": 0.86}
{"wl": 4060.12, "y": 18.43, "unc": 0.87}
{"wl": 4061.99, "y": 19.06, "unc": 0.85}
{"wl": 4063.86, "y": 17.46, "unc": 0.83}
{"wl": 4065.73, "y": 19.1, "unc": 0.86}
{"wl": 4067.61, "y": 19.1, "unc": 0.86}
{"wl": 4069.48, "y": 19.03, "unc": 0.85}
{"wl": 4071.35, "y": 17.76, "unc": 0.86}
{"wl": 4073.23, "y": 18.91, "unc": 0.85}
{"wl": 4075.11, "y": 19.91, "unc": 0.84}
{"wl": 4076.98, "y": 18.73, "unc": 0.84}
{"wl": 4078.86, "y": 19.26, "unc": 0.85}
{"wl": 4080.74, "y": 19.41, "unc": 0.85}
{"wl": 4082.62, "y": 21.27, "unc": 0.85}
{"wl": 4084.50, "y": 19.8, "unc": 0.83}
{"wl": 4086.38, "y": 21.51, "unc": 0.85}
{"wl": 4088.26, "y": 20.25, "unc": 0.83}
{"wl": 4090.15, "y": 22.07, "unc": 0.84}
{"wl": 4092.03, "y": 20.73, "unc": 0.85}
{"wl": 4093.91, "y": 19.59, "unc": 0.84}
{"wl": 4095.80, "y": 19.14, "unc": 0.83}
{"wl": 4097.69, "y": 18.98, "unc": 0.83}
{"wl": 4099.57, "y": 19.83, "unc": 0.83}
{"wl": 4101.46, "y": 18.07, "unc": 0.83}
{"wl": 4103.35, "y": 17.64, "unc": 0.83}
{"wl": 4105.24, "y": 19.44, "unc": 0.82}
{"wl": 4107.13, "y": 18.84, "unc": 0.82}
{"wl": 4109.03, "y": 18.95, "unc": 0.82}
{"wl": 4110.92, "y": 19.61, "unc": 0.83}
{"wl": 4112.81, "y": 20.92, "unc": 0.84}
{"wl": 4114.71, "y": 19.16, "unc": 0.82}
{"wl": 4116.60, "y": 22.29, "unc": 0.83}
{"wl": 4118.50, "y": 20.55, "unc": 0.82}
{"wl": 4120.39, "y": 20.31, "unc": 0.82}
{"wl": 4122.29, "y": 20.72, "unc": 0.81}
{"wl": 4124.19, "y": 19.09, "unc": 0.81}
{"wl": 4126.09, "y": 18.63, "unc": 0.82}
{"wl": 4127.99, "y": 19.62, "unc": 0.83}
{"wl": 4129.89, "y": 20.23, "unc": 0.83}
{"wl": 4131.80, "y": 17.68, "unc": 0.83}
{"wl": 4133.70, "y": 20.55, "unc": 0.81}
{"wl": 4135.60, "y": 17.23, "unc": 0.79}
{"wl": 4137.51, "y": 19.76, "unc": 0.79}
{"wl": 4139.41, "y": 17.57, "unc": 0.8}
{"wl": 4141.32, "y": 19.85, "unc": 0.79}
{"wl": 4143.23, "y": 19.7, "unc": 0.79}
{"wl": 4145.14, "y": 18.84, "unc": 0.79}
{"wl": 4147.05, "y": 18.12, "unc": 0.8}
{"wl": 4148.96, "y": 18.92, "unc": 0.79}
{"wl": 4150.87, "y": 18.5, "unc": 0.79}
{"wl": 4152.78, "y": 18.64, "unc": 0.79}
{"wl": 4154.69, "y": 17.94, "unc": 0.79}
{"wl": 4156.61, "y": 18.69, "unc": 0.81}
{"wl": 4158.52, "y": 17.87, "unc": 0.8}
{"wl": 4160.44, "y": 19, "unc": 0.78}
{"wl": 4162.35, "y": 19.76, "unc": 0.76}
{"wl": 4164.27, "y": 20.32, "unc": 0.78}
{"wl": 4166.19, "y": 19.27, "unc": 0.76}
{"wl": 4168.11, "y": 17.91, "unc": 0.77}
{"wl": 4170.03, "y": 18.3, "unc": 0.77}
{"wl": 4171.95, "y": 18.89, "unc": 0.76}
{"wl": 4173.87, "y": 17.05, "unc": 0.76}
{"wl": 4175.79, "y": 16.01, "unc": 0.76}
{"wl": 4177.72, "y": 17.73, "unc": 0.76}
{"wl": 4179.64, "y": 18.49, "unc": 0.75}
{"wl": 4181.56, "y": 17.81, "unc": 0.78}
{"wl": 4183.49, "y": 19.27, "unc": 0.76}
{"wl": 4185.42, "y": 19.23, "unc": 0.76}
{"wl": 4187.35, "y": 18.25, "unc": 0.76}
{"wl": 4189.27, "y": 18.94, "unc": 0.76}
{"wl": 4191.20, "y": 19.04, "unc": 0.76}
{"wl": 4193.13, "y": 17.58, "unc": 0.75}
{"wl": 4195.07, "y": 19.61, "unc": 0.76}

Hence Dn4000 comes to 1.98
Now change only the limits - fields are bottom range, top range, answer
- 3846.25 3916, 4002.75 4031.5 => 1.98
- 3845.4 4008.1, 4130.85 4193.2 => 1.72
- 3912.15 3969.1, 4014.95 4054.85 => 1.92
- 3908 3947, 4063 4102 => 1.96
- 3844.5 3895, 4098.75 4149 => 2.22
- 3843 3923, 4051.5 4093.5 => 1.97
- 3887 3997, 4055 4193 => 1.69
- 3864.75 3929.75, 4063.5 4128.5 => 1.88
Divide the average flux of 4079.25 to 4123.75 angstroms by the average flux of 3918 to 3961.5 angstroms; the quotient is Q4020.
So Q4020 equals 1.8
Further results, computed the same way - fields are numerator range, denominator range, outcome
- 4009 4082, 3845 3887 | 2.06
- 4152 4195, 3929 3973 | 1.85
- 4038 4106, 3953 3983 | 1.69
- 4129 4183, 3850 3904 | 1.79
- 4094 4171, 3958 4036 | 1.15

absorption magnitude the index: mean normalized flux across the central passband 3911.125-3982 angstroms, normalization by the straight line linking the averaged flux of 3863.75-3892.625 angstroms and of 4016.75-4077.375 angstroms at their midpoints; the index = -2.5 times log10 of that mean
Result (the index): 0.24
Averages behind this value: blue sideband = 10.3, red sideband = 19.4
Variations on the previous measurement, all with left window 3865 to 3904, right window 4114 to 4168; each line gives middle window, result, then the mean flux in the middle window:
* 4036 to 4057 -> -0.21 mag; 19.6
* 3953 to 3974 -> 0.31 mag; 10.1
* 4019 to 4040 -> -0.25 mag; 19.6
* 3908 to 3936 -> 0.09 mag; 11.1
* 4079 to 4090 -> -0.18 mag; 20.5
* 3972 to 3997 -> -0.15 mag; 16.3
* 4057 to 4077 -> -0.12 mag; 18.8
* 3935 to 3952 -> 0.20 mag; 10.7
